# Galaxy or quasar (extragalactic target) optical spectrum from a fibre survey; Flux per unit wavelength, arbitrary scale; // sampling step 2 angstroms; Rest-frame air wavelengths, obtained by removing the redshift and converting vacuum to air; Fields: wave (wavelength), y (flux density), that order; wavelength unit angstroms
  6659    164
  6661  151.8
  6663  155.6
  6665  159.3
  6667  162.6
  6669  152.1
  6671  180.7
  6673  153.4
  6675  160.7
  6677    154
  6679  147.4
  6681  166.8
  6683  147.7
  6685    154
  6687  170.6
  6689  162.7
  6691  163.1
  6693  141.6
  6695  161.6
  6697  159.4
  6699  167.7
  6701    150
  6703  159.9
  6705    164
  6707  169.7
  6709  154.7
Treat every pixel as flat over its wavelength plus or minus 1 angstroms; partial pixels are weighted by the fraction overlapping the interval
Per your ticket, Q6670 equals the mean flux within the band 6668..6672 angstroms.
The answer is 166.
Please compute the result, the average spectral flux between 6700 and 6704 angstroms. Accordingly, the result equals 155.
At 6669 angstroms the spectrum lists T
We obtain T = 152.1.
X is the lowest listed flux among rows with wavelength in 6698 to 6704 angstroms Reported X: 150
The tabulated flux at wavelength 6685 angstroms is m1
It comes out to 154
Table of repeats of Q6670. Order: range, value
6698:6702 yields 159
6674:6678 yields 157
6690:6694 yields 152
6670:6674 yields 167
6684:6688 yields 162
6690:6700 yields 159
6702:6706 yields 162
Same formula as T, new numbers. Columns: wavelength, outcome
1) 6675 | 160.7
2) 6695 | 161.6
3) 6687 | 170.6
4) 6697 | 159.4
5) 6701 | 150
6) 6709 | 154.7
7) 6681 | 166.8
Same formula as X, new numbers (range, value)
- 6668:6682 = 147.4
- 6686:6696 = 141.6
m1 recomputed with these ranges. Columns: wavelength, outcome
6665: 159.3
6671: 180.7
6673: 153.4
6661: 151.8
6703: 159.9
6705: 164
